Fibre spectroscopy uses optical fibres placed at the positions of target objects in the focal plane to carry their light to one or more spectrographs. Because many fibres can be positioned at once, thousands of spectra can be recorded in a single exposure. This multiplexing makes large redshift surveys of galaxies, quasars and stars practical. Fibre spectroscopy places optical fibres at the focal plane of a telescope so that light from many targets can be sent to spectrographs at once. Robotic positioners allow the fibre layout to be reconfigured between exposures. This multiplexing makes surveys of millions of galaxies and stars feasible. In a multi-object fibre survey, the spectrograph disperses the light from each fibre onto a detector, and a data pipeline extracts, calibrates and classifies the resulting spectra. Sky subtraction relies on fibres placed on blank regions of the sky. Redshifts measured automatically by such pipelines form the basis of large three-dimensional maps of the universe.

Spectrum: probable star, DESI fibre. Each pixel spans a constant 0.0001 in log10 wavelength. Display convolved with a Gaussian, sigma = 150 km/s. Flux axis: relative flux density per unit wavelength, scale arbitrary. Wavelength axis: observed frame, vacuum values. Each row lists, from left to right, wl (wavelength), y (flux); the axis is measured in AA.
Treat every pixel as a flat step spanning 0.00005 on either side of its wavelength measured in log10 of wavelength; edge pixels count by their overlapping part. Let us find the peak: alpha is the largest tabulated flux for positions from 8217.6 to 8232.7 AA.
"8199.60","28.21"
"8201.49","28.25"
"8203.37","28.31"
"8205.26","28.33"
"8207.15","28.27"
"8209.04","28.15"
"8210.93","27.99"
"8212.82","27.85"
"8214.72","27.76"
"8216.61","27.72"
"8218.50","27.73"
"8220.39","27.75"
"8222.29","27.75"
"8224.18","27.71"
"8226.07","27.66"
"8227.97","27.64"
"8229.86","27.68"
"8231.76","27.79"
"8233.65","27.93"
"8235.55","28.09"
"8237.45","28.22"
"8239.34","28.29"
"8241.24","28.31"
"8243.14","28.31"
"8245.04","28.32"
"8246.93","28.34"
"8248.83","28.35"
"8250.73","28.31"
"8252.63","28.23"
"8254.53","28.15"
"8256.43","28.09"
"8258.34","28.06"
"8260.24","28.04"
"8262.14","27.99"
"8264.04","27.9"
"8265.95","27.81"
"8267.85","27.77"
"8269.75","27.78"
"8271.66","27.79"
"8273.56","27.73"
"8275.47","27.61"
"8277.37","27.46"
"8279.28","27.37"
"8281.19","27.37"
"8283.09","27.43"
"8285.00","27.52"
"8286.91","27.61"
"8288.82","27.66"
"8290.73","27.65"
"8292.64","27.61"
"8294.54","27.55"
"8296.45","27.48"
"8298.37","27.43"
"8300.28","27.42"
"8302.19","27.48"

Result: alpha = 27.79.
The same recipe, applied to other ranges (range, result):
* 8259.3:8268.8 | 28.04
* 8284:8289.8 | 27.66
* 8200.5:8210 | 28.33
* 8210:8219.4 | 27.99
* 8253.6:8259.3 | 28.15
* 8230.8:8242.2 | 28.31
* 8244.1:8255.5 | 28.35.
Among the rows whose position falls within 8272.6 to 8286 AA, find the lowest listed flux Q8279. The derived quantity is 27.37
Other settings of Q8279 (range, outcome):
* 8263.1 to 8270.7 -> 27.77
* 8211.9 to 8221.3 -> 27.72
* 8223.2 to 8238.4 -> 27.64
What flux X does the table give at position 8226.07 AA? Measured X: 27.66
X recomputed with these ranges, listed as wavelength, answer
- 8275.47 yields 27.61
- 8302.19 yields 27.48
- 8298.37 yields 27.43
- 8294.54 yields 27.55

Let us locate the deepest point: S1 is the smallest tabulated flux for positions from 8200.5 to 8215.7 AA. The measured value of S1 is 27.76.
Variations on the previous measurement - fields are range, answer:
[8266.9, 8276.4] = 27.61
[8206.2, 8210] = 28.15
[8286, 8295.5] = 27.55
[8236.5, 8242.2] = 28.22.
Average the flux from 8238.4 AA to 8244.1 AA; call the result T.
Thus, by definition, 28.3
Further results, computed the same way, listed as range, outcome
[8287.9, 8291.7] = 27.6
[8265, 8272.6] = 27.8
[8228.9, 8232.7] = 27.7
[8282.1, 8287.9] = 27.5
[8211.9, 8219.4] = 27.7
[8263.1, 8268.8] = 27.8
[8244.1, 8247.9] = 28.4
